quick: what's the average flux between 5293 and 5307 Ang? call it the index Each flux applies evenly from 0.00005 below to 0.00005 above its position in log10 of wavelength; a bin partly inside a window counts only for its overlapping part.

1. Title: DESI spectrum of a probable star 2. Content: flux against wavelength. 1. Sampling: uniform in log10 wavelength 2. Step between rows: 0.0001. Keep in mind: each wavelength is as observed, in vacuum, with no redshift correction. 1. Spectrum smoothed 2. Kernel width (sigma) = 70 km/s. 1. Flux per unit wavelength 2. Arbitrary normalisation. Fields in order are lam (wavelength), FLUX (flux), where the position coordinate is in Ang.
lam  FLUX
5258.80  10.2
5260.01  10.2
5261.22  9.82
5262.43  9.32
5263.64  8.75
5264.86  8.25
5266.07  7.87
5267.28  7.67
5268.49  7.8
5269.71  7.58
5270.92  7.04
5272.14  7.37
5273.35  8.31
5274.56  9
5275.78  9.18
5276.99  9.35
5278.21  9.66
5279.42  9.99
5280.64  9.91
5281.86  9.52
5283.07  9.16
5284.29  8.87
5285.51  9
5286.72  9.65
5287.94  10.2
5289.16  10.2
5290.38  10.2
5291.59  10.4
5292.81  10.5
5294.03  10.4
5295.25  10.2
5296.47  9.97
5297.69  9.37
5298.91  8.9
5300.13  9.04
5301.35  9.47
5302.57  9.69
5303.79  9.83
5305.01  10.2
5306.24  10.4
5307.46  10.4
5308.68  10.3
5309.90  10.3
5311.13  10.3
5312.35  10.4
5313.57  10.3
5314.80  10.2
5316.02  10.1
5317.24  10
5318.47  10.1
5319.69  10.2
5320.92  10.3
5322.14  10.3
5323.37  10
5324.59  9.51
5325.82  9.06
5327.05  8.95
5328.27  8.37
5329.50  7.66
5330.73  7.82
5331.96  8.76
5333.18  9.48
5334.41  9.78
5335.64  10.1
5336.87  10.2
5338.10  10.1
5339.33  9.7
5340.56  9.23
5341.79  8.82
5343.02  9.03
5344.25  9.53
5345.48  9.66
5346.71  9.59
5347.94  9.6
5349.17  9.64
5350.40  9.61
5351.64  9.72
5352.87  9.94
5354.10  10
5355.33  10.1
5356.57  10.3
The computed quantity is 9.8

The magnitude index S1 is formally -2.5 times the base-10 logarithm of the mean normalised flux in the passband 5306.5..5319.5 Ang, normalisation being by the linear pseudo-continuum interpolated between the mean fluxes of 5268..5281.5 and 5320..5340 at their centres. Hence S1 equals -0.12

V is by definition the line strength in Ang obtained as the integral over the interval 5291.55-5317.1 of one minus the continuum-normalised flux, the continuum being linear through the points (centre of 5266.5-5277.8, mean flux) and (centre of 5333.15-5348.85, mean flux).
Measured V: -3.4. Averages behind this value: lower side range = 8.17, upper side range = 9.61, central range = 10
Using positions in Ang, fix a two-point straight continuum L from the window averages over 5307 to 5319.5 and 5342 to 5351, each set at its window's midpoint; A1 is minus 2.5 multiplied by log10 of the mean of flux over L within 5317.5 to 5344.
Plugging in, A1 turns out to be 0.05 mag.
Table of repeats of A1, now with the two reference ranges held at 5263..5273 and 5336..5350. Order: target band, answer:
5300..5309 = -0.15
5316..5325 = -0.12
